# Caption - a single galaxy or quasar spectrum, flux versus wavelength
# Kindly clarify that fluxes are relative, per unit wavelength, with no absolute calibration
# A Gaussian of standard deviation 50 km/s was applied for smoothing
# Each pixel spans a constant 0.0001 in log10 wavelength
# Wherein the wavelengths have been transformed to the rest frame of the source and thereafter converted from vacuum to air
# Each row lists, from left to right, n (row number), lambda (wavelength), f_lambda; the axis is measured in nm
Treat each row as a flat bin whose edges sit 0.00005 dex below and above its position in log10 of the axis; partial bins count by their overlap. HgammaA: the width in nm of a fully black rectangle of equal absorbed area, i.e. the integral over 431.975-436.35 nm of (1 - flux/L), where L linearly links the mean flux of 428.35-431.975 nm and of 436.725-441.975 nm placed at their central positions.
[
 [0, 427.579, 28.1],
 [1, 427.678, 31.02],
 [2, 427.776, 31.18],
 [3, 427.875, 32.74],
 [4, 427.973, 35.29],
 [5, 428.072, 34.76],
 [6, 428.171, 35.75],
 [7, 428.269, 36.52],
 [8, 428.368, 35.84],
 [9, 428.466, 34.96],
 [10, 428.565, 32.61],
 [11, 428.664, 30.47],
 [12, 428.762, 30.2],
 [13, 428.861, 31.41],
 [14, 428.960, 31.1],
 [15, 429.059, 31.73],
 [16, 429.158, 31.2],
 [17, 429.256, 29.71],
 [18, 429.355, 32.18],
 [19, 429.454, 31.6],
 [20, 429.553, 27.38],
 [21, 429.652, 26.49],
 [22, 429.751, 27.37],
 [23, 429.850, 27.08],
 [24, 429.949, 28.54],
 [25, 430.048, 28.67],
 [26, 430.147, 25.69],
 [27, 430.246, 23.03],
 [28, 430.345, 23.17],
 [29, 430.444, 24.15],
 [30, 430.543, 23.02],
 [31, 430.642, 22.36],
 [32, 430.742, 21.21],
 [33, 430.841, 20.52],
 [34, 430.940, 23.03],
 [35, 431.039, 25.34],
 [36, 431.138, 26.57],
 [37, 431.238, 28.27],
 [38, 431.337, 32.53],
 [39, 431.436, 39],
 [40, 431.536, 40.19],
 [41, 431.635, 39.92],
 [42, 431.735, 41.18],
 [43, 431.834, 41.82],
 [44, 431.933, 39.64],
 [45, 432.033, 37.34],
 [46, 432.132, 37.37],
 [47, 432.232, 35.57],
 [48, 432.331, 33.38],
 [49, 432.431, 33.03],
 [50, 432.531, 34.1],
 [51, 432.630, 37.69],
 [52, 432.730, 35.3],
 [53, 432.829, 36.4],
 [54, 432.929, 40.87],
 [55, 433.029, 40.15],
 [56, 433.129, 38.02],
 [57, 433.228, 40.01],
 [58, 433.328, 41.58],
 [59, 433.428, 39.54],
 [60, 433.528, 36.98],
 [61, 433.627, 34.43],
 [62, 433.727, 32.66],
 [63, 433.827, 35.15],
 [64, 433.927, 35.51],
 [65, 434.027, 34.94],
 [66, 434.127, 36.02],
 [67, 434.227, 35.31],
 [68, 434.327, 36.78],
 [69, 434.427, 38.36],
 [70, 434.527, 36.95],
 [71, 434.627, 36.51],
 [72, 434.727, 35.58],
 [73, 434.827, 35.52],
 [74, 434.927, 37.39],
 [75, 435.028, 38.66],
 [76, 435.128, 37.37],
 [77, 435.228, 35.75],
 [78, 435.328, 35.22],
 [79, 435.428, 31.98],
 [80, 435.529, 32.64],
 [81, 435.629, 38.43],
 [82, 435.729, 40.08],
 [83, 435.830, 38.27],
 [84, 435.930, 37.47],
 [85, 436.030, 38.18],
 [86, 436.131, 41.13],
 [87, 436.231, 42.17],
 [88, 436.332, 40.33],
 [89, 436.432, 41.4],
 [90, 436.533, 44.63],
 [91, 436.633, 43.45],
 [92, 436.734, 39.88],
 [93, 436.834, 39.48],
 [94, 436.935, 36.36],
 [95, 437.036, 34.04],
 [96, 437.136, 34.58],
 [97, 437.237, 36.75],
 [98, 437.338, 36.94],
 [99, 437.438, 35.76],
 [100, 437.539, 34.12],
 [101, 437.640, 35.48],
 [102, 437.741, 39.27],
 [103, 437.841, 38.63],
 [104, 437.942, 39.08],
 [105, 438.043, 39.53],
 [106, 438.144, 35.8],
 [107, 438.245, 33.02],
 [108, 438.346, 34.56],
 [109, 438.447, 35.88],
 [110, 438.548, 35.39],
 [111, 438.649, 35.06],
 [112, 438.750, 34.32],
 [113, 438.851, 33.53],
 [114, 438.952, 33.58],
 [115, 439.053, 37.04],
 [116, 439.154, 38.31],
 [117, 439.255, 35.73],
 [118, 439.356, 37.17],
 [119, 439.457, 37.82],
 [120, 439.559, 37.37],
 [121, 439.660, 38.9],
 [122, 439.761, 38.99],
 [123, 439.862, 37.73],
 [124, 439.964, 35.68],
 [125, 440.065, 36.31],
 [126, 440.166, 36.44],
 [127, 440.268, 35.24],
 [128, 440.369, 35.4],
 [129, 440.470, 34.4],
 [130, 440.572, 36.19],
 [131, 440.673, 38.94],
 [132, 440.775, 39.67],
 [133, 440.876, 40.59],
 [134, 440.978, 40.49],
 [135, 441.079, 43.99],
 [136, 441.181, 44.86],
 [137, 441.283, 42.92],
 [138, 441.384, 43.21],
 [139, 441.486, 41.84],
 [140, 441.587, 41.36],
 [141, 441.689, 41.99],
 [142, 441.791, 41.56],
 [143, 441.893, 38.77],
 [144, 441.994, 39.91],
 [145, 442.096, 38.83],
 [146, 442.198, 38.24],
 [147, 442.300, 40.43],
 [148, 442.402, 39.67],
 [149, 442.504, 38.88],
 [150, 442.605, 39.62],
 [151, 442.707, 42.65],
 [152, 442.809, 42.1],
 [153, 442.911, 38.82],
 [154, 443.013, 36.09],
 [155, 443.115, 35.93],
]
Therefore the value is -0.48 nm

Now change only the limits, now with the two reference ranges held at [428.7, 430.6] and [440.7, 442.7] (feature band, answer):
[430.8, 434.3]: -0.478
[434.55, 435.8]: -0.086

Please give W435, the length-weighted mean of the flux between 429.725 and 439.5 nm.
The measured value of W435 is 35.2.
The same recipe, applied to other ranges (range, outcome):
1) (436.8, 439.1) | 36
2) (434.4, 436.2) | 37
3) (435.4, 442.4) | 38.1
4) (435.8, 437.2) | 39.4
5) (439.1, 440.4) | 37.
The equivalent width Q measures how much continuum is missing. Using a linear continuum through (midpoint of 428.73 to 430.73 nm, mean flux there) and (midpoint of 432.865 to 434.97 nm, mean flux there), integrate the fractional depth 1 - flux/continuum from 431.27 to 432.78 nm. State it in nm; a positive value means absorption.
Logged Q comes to -0.20 nm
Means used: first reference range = 27.6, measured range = 37.1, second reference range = 37.1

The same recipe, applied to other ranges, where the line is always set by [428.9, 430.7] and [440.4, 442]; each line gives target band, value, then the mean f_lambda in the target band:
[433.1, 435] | -0.26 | 36.7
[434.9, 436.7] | -0.22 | 38.6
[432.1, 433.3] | -0.24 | 36.9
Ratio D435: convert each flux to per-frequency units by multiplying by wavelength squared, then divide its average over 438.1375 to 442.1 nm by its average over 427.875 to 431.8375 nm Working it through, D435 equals 1.32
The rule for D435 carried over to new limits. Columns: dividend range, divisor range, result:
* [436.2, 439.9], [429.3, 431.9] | 1.33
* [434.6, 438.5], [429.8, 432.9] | 1.23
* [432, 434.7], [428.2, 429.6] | 1.17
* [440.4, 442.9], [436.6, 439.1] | 1.13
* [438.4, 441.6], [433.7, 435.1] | 1.08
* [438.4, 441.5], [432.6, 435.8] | 1.05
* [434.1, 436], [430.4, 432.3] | 1.18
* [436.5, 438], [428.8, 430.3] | 1.36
